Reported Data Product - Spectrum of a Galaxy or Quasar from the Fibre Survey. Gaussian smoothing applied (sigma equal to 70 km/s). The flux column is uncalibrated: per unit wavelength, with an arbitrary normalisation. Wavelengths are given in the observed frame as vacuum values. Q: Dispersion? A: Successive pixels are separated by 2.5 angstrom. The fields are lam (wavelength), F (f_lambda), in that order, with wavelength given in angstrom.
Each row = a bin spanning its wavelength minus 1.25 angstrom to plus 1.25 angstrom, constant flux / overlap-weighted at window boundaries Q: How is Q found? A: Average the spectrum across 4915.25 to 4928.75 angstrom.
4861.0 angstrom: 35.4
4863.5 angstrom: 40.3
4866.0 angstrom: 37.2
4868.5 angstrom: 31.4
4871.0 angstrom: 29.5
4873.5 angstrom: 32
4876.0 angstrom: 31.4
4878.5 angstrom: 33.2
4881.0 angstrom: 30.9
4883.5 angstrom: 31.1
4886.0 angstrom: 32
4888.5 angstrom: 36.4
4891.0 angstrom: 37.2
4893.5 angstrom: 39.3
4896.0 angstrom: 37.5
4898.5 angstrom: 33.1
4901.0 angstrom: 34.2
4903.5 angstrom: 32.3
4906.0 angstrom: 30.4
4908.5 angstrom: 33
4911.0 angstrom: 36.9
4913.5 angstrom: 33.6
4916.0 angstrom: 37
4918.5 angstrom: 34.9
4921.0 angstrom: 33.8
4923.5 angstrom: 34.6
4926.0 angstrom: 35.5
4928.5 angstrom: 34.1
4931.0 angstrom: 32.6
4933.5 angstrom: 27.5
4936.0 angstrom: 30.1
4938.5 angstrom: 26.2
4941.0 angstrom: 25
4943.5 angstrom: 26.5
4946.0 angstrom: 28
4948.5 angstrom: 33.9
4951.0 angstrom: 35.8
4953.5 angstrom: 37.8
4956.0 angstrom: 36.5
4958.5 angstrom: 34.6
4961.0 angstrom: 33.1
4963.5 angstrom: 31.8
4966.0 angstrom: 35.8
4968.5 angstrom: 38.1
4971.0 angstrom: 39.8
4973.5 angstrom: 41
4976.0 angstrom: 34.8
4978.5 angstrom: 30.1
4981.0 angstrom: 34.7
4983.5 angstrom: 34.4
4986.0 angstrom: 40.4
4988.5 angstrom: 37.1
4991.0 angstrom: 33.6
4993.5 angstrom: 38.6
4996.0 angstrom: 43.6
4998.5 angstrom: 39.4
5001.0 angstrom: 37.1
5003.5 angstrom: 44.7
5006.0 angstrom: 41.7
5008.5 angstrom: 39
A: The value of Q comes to 35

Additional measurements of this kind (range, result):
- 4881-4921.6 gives 34.4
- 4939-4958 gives 31.8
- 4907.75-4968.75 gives 33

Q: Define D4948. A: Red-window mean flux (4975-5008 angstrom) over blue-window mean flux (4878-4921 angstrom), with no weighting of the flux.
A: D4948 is 1.1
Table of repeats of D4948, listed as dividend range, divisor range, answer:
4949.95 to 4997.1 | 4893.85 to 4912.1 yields 1.07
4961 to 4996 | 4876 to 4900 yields 1.06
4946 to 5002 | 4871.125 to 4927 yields 1.07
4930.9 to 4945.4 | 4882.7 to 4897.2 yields 0.77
